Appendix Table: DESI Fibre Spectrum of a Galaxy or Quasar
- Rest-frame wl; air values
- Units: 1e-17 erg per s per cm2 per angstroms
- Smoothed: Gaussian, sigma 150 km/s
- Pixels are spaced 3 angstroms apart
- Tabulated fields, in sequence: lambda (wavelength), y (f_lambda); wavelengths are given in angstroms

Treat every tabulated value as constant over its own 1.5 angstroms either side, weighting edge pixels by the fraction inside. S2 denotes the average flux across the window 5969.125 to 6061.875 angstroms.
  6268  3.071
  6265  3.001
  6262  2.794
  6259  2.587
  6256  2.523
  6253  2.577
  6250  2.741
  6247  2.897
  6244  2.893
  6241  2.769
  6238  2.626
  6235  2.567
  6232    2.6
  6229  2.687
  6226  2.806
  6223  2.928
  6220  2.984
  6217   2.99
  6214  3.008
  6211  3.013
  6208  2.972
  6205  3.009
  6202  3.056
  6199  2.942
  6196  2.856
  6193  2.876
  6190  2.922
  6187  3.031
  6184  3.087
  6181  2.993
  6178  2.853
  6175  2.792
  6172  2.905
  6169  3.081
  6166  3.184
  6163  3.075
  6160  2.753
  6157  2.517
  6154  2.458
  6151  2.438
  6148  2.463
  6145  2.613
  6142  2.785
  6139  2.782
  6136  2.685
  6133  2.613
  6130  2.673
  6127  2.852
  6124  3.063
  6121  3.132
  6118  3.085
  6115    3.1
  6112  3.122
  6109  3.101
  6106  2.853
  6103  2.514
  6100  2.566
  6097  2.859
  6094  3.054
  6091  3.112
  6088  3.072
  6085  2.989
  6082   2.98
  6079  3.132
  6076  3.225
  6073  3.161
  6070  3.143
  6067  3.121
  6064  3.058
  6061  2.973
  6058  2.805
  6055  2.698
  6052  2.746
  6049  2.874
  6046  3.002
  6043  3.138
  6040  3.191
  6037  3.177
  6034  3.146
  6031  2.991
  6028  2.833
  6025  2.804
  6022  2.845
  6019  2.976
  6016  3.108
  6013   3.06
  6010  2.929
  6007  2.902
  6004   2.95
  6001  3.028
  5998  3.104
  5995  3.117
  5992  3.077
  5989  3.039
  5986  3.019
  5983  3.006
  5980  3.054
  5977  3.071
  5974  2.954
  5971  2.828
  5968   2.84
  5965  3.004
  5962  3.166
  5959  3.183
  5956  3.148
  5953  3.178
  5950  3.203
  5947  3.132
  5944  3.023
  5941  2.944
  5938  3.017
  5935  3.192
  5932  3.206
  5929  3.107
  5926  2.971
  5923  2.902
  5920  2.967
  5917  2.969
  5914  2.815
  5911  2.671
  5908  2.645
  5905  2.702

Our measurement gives 2.98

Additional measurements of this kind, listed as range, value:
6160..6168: 3.06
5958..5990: 3.01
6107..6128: 3.07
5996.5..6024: 2.99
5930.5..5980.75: 3.07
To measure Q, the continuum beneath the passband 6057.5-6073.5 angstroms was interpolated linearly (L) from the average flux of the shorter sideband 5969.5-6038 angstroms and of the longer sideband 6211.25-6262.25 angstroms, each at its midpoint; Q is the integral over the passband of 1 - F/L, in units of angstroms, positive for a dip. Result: -0.6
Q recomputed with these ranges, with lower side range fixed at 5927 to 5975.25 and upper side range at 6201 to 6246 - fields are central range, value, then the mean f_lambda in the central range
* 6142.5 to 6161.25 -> 2.3 angstroms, 2.55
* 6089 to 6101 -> 0.2 angstroms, 2.92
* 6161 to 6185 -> -0.8 angstroms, 2.99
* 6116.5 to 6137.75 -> 0.5 angstroms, 2.87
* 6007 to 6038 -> 0.4 angstroms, 2.98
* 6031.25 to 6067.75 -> 0.0 angstroms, 2.99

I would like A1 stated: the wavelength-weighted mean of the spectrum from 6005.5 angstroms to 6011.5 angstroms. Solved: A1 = 2.92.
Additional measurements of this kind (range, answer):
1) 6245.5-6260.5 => 2.67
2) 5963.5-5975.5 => 2.91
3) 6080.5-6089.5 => 3.01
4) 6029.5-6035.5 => 3.07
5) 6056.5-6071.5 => 3.02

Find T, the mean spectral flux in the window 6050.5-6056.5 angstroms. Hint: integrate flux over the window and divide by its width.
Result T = 2.72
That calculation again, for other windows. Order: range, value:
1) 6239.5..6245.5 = 2.83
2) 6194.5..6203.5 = 2.95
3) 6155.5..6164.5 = 2.78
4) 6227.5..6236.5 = 2.62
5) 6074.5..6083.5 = 3.11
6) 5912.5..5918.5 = 2.89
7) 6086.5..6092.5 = 3.09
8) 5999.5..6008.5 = 2.96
